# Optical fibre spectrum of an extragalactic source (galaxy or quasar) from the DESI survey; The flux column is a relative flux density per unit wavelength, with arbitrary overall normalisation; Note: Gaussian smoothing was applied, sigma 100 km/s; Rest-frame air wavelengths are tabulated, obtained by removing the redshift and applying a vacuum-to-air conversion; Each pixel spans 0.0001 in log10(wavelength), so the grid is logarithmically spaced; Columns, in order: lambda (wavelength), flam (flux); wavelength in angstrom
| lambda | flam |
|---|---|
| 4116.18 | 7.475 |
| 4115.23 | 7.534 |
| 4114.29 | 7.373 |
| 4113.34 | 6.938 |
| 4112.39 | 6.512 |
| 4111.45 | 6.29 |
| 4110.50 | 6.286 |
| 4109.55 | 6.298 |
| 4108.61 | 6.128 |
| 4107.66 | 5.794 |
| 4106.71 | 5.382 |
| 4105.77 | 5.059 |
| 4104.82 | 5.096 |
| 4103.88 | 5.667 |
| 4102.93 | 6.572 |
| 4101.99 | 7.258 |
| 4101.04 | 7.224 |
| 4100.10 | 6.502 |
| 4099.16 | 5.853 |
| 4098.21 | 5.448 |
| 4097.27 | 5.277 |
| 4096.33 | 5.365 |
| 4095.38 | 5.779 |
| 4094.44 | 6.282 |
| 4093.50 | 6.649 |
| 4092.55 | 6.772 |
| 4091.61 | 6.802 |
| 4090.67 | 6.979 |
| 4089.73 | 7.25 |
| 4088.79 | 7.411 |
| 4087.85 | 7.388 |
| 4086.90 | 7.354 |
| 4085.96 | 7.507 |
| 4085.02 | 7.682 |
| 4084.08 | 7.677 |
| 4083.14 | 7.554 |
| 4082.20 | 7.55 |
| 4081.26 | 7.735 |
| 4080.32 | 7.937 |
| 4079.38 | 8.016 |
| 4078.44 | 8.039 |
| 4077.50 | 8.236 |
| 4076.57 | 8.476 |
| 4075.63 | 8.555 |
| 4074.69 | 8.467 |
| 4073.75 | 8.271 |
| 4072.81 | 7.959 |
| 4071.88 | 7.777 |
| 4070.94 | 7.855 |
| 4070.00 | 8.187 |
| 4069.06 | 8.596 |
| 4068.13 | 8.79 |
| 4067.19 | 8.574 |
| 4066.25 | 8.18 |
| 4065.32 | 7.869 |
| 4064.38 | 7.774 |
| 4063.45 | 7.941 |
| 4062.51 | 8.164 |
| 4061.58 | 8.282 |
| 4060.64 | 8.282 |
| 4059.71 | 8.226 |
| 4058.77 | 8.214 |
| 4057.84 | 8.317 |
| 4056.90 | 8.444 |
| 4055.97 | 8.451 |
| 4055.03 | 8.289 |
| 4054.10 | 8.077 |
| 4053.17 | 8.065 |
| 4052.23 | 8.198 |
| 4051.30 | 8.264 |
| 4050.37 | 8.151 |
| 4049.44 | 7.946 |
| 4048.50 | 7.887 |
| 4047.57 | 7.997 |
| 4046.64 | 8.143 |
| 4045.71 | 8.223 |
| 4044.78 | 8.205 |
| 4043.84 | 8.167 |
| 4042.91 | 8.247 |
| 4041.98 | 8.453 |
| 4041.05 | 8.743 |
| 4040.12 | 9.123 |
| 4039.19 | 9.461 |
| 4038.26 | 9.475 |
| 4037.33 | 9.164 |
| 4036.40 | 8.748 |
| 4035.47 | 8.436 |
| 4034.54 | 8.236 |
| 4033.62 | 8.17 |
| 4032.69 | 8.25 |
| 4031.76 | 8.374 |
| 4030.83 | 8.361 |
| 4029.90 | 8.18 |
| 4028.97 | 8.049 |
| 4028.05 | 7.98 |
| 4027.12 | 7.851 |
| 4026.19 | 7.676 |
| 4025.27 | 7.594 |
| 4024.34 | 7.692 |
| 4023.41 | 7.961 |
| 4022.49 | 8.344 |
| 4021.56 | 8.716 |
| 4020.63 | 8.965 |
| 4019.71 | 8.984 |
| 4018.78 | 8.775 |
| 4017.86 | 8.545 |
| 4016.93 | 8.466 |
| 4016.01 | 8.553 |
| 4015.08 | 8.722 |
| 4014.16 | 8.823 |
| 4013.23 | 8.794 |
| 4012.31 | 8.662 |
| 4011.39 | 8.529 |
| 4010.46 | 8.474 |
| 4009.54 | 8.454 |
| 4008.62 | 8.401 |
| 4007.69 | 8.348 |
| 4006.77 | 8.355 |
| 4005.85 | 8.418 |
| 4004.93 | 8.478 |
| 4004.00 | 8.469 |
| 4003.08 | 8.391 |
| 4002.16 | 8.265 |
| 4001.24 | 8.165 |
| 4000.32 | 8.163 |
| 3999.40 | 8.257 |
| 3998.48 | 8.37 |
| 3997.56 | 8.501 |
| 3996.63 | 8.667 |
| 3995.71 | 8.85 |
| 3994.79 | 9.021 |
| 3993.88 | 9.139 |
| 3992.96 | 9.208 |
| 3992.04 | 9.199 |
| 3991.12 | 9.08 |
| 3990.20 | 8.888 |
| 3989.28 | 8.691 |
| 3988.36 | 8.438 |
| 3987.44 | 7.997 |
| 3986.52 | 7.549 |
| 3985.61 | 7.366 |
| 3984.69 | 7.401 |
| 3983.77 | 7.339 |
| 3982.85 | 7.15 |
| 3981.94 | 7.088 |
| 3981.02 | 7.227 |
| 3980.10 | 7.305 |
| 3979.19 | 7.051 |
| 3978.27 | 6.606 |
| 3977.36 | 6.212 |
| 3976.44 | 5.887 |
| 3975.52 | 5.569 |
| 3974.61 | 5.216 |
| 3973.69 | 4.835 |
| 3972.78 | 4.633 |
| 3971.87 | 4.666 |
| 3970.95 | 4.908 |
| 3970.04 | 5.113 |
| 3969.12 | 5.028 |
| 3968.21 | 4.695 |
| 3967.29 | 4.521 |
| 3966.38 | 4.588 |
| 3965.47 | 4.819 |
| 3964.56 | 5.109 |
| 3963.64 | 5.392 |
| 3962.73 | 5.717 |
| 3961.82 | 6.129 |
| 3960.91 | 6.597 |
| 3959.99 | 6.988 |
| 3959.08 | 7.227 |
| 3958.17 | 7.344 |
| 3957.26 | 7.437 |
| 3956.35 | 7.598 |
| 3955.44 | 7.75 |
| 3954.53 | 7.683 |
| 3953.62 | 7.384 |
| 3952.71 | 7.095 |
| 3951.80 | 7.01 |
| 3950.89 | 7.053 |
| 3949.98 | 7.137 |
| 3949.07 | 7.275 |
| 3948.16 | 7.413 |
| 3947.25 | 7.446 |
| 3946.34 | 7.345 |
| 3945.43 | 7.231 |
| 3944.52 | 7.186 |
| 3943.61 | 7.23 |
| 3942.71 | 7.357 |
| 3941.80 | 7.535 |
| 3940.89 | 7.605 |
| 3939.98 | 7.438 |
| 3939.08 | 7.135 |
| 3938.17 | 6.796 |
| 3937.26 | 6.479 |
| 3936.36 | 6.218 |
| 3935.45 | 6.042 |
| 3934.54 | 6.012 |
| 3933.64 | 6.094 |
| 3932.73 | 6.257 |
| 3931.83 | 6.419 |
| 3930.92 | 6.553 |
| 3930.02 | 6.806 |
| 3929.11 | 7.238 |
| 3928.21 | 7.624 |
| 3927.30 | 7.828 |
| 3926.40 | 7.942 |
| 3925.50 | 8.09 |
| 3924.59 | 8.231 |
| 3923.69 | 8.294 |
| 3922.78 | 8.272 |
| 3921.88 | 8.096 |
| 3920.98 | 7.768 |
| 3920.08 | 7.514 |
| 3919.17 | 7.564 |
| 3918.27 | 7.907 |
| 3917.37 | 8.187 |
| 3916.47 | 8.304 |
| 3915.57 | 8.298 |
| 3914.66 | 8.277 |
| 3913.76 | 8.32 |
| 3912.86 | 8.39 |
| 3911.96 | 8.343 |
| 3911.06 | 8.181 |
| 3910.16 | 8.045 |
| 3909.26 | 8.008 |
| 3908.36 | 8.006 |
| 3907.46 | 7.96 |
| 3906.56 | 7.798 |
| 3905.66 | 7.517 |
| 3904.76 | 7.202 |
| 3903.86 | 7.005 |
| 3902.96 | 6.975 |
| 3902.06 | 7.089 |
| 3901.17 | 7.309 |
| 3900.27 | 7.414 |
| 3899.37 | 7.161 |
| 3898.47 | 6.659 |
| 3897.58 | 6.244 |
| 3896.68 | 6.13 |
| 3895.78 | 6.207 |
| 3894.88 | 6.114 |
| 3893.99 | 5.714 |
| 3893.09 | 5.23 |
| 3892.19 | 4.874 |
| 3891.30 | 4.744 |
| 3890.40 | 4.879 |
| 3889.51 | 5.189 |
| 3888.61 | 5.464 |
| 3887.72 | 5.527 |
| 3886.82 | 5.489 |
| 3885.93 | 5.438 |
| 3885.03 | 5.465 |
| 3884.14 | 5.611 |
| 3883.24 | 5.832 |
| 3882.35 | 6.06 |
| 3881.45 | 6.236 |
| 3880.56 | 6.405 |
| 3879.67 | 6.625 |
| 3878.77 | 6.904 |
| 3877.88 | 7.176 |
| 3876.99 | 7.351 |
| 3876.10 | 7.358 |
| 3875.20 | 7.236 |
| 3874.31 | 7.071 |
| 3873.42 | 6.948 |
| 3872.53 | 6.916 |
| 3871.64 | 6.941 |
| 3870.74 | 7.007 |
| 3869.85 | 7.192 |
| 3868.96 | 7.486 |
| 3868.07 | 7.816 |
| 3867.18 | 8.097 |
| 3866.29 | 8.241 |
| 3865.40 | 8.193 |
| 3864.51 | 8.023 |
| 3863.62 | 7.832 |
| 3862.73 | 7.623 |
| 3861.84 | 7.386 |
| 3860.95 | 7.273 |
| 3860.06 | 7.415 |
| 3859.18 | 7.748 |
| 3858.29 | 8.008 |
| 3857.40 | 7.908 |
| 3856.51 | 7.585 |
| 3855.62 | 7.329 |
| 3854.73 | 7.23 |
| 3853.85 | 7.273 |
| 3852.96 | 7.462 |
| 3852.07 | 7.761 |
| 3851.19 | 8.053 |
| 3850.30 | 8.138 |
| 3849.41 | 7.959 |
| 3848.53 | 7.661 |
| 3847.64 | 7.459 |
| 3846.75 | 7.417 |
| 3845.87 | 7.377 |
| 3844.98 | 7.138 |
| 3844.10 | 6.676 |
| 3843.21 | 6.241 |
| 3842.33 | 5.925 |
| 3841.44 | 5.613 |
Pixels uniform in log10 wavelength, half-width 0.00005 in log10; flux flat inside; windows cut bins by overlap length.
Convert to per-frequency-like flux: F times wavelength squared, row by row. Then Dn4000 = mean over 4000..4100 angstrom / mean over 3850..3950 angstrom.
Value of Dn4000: 1.21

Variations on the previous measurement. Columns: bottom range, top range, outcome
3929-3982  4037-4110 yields 1.25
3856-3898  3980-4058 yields 1.34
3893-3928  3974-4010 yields 1.09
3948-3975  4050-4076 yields 1.41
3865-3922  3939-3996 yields 1.03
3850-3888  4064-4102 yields 1.16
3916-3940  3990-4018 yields 1.22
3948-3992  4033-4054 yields 1.32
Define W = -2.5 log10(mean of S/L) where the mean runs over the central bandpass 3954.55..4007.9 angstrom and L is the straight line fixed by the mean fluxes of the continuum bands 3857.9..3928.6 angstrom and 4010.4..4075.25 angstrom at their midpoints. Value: 0.11 mag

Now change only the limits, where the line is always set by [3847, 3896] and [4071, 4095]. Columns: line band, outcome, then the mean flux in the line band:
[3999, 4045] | -0.143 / 8.44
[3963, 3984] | 0.263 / 5.68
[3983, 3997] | -0.157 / 8.43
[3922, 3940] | -0.003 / 7.1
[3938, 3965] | 0.015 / 7.06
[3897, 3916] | -0.092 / 7.62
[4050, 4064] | -0.097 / 8.22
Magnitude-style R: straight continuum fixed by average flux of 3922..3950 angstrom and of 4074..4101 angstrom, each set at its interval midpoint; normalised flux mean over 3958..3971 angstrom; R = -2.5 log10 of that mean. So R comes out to 0.27 mag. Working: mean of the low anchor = 7.19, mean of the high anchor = 7.17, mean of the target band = 5.59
